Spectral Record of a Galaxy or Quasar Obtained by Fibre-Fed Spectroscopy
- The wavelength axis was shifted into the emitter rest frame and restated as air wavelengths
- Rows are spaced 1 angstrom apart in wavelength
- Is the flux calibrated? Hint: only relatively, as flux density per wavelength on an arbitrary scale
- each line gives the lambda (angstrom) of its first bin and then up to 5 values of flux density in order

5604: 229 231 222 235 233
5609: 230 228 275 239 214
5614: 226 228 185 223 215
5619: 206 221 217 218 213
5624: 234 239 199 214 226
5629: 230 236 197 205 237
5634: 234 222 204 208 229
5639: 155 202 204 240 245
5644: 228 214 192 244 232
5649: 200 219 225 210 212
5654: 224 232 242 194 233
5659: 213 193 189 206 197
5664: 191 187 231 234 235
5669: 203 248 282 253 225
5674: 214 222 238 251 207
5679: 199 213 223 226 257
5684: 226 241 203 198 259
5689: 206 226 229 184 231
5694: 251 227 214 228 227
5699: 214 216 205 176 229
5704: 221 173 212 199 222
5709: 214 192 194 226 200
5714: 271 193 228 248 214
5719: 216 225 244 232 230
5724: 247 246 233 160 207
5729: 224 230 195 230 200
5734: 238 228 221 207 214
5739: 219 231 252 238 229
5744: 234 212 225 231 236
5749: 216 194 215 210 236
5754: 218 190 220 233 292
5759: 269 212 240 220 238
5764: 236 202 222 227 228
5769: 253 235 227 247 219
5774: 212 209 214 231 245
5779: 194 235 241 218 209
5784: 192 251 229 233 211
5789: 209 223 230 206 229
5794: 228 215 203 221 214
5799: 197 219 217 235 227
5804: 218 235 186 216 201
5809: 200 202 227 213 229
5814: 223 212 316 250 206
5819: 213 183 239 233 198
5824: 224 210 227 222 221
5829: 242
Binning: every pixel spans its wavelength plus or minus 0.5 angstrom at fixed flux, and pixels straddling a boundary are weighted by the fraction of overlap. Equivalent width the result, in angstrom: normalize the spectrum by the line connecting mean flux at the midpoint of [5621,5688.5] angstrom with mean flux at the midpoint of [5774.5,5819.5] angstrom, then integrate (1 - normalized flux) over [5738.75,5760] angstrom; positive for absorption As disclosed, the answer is -0.7 angstrom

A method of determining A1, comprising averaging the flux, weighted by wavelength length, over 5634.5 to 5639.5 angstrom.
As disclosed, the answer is 204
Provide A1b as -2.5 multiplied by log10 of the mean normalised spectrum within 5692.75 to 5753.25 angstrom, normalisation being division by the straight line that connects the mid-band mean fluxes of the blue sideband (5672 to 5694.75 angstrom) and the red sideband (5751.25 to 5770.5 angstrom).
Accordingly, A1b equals 0.037 mag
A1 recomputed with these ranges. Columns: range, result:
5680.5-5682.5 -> 224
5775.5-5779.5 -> 221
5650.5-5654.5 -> 218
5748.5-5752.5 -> 209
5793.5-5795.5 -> 222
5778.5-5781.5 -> 223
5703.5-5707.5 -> 201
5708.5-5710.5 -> 203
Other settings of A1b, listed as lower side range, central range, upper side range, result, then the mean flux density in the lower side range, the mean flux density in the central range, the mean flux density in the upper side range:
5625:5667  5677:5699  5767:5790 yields -0.02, 215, 223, 225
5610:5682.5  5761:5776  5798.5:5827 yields -0.03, 220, 227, 220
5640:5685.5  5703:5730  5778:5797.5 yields 0.01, 222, 219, 220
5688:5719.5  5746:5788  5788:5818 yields -0.04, 216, 226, 220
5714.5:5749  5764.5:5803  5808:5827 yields 0.00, 224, 222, 222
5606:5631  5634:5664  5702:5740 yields 0.04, 224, 214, 218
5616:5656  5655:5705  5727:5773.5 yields 0.00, 218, 220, 225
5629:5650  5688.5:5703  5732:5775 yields 0.02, 217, 217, 227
